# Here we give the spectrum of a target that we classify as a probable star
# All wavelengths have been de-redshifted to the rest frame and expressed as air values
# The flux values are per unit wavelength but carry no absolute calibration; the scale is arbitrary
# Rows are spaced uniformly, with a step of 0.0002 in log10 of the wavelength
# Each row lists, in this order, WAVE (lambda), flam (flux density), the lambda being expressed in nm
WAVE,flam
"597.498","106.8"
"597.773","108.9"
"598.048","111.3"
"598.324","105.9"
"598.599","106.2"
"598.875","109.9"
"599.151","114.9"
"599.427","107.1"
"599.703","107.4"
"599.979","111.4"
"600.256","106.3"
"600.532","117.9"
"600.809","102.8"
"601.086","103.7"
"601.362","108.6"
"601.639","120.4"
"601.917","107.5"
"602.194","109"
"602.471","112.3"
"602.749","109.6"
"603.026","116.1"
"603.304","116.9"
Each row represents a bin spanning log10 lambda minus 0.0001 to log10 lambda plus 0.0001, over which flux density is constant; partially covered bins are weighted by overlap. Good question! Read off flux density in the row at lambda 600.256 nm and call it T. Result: 106.3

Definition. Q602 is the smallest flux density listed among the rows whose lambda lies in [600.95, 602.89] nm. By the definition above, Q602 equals 103.7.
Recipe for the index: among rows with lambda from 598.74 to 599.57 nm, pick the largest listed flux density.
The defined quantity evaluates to 114.9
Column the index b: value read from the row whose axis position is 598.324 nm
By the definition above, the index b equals 105.9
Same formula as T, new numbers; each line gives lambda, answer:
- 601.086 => 103.7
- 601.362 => 108.6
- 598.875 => 109.9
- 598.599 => 106.2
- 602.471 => 112.3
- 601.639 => 120.4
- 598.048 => 111.3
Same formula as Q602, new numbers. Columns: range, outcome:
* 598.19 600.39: 105.9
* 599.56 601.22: 102.8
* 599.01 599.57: 107.1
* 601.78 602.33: 107.5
